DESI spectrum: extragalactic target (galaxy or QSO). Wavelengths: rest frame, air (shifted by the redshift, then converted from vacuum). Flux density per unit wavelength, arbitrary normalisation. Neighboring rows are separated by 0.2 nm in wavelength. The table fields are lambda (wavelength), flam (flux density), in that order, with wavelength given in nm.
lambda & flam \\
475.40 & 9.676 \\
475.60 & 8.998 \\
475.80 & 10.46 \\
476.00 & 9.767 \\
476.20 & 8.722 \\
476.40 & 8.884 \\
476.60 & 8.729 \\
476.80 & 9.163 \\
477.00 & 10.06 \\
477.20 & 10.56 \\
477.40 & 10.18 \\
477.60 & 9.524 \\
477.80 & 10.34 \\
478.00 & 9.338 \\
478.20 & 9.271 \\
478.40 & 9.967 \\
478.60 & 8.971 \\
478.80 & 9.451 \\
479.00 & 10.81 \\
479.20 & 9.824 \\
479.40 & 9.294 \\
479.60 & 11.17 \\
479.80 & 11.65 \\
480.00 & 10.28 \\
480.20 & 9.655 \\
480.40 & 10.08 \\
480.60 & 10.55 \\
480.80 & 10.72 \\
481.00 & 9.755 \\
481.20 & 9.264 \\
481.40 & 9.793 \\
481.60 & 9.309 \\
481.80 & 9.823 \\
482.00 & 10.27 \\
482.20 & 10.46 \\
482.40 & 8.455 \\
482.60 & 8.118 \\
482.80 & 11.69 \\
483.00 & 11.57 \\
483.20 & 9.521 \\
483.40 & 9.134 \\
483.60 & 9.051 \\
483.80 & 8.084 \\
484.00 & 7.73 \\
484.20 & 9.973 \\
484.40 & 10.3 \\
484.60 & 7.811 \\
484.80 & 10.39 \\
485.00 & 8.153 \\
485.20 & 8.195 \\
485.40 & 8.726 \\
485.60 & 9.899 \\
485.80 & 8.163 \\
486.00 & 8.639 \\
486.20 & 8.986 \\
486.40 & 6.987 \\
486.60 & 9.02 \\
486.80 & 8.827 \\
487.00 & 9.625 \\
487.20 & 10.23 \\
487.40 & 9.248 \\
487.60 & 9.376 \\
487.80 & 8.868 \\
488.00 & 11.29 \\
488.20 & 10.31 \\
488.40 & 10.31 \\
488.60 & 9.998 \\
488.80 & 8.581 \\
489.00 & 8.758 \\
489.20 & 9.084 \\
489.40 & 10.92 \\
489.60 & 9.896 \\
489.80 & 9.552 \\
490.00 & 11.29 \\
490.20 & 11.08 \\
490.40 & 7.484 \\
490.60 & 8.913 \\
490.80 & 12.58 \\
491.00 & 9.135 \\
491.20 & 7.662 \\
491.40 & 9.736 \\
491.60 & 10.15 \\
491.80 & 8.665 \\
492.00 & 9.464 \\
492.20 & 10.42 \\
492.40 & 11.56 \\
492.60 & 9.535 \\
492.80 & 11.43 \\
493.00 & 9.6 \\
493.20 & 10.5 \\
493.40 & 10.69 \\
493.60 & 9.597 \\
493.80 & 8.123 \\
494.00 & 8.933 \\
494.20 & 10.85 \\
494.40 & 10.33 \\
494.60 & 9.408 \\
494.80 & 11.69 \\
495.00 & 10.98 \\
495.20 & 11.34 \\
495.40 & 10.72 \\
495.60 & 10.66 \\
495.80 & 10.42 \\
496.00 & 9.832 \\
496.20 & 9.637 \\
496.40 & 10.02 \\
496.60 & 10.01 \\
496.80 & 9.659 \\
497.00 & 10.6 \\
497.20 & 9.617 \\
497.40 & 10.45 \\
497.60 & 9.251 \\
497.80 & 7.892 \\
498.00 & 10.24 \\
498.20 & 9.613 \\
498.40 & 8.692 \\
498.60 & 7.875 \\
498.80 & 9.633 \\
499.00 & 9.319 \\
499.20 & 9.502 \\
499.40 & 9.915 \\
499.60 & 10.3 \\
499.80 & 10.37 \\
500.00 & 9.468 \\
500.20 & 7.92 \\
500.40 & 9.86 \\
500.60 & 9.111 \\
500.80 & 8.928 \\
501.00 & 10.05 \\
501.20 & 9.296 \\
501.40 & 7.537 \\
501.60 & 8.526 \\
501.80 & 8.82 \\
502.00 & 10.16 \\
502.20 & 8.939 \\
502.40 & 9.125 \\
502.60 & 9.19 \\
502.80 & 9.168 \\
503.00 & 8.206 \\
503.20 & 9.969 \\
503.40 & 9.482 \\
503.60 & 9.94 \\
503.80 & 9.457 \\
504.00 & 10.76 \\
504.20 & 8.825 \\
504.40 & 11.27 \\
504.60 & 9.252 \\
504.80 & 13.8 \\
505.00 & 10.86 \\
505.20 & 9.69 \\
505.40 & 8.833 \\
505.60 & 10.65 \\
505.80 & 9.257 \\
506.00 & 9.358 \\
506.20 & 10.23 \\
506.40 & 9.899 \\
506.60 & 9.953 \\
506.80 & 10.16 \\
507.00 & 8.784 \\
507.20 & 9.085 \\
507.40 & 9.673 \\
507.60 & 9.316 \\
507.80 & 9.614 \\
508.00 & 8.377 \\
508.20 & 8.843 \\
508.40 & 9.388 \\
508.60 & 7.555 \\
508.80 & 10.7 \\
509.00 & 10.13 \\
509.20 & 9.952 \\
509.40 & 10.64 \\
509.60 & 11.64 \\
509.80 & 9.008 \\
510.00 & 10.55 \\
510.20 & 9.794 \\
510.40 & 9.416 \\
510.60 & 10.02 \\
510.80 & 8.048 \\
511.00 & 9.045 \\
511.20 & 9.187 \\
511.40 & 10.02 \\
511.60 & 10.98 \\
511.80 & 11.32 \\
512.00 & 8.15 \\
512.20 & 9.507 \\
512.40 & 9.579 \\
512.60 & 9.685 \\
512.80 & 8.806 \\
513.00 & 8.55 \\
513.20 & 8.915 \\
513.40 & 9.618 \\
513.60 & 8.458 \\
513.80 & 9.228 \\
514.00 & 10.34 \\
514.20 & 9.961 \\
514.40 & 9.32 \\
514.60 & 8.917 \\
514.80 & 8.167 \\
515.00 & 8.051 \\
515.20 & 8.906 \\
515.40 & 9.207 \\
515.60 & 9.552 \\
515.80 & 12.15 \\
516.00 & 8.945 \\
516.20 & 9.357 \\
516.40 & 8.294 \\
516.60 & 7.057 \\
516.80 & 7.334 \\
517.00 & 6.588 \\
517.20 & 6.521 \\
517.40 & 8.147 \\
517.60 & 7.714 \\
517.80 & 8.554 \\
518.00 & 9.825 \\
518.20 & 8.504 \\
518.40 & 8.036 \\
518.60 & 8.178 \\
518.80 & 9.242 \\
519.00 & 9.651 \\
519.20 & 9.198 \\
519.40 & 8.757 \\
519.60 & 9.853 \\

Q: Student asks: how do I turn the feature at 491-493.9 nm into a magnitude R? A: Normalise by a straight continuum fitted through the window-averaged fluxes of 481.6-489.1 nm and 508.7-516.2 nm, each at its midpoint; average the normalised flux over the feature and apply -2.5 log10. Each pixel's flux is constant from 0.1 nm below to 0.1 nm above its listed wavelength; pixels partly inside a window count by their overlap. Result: -0.04 mag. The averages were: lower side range 9.31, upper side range 9.58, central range 9.77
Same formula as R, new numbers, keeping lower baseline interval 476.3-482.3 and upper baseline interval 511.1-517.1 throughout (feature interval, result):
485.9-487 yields 0.137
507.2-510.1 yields -0.045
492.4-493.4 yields -0.090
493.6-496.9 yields -0.065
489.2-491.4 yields -0.017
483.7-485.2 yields 0.107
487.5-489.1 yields 0.002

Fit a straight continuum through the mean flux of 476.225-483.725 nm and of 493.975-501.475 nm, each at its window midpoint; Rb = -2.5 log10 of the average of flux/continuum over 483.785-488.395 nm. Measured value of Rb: 0.08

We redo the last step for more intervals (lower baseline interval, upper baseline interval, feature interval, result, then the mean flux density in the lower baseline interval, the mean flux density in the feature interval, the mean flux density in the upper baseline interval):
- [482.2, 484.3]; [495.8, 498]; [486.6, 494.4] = -0.02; 9.39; 9.79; 9.75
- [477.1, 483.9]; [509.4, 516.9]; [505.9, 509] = 0.00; 9.88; 9.42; 9.34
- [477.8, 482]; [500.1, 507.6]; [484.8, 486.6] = 0.15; 9.97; 8.61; 9.56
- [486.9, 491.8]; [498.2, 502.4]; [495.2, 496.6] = -0.09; 9.73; 10.3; 9.22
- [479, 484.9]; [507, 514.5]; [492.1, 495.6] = -0.07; 9.8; 10.3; 9.51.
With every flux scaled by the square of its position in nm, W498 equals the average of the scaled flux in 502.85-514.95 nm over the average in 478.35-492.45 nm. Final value 1.10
